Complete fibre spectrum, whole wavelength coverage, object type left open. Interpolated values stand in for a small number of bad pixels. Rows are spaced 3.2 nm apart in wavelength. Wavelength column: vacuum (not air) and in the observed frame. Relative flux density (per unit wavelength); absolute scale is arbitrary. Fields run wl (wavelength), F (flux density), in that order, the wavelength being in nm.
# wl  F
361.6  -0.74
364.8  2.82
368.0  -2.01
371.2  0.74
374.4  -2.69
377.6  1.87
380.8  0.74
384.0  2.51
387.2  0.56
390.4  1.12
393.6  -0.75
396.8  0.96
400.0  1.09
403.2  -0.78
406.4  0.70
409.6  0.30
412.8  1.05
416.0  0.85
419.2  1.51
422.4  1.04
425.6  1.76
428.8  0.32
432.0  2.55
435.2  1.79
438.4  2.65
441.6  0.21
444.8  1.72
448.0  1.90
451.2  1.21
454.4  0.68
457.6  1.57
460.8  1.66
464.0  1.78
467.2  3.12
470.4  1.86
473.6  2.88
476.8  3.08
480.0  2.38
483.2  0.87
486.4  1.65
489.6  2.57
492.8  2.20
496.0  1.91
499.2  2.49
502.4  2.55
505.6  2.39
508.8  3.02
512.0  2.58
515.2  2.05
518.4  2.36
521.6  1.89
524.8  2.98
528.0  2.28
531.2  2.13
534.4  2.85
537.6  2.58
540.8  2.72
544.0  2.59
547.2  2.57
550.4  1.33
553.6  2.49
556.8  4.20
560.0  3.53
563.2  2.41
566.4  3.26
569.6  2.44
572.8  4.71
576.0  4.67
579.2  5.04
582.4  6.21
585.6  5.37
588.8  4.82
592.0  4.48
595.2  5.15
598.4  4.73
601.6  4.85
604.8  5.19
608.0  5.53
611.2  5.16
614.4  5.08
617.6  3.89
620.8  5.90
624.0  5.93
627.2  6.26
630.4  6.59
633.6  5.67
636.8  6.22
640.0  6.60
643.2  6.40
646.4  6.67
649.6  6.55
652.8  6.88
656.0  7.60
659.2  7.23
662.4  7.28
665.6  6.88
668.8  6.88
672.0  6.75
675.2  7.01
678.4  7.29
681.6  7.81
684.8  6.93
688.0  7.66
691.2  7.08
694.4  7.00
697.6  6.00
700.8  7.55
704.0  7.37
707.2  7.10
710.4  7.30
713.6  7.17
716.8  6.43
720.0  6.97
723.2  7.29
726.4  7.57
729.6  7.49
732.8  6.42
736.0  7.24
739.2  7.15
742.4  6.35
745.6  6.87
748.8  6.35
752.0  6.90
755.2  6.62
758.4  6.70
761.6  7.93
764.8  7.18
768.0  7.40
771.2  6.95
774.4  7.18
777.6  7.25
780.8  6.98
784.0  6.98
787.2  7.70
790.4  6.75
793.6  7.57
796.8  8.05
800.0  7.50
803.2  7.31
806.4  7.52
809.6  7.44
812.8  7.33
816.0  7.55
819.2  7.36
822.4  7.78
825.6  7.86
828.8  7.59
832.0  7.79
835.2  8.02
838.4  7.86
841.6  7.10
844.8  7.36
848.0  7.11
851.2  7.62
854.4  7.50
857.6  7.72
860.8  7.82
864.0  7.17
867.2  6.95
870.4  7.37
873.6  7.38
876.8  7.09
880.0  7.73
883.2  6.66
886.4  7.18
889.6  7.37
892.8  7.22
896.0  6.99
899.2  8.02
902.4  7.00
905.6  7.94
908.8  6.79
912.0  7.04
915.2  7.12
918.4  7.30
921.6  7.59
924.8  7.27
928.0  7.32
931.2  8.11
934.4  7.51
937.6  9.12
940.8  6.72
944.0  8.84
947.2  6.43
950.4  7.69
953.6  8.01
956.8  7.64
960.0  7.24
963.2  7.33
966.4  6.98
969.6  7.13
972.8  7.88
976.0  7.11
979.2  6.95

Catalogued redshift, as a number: 0.43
